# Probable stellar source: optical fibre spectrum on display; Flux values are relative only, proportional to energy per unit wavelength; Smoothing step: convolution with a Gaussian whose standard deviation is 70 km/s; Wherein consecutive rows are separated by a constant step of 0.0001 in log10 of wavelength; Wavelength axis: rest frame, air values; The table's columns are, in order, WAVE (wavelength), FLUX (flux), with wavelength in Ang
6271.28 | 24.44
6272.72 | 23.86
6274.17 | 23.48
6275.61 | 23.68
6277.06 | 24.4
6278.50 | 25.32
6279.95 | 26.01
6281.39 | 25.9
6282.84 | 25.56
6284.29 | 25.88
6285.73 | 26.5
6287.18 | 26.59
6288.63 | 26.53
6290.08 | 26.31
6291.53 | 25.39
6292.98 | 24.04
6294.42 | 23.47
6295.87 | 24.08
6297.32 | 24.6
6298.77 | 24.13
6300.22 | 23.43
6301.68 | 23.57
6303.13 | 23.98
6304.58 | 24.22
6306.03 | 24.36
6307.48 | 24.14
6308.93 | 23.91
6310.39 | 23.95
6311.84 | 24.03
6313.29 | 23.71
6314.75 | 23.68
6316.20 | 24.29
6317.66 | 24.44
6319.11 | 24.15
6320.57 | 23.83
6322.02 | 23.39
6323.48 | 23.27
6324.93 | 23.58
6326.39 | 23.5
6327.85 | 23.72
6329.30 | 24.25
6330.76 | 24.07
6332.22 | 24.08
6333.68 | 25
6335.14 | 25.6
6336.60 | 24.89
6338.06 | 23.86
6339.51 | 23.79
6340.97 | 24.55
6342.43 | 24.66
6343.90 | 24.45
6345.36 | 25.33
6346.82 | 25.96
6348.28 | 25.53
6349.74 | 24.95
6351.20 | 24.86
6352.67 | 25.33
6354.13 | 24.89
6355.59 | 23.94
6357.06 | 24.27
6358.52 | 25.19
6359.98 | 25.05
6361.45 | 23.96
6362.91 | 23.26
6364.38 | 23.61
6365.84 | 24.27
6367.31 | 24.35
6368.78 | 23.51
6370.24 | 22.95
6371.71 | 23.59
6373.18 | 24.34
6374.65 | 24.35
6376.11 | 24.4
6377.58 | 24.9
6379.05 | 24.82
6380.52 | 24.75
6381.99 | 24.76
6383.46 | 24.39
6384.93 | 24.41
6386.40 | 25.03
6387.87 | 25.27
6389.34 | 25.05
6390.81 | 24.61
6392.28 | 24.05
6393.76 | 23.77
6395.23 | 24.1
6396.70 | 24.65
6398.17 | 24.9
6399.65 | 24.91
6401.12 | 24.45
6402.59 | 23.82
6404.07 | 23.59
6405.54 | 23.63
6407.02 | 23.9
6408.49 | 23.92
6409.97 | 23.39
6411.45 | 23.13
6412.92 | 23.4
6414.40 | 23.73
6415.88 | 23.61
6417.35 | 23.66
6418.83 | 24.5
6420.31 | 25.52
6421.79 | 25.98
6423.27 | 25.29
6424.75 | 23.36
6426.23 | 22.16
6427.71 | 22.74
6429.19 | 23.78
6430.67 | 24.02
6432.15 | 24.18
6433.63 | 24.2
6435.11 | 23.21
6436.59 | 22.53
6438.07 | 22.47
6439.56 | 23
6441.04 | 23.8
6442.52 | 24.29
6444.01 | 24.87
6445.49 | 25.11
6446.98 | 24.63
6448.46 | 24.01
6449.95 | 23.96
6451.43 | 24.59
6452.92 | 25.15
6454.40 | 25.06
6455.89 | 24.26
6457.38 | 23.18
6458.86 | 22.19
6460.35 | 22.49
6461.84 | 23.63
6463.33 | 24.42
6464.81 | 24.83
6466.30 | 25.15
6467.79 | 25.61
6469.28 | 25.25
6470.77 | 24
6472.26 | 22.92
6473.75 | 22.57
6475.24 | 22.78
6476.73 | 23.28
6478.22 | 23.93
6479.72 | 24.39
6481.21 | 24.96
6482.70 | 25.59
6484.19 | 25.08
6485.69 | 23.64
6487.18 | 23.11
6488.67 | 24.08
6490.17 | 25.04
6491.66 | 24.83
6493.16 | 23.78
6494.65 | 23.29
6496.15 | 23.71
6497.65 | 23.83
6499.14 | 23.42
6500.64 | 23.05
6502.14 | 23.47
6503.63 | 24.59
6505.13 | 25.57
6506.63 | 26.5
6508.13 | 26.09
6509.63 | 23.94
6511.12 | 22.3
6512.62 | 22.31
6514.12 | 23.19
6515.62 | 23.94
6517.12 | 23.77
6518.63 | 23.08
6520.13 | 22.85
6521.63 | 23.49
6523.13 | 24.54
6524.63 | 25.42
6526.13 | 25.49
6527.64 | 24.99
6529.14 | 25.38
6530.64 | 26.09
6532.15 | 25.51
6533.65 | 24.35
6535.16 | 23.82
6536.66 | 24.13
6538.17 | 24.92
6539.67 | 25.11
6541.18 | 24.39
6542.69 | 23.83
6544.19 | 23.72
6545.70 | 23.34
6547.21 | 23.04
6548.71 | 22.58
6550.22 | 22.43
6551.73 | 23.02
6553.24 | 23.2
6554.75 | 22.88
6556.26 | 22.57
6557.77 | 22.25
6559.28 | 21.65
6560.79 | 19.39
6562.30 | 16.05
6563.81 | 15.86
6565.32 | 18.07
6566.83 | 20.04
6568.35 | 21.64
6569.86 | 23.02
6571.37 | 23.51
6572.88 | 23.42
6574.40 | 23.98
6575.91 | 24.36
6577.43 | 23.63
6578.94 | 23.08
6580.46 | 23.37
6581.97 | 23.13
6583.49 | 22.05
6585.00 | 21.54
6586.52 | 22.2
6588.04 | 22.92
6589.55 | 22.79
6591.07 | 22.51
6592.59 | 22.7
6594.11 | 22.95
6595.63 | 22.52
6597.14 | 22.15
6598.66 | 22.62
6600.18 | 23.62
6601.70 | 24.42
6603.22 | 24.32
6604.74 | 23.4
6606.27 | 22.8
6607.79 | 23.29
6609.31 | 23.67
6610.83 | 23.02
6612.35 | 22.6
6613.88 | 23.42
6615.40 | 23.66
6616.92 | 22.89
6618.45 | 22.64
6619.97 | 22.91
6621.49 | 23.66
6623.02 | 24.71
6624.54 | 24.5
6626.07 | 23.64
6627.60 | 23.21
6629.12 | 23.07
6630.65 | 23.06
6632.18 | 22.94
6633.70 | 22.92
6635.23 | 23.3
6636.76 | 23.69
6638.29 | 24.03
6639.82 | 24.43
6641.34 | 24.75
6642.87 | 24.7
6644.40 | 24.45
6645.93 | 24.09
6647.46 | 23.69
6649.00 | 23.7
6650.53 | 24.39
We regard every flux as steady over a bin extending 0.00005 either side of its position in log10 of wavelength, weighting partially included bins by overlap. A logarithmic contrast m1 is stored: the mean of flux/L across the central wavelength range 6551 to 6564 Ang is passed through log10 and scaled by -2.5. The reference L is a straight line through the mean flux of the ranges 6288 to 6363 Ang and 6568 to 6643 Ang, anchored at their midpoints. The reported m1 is 0.12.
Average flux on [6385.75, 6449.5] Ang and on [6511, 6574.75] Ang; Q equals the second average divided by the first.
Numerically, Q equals 1.0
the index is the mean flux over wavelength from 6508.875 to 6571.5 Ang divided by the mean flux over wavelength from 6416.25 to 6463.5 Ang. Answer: 1.0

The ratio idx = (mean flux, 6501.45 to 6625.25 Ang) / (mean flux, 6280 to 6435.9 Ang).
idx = 1.0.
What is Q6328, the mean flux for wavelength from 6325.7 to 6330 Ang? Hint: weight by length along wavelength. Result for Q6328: 23.8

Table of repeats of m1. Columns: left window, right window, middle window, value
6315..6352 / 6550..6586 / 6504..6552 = -0.09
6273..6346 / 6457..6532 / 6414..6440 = 0.02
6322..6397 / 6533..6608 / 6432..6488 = -0.02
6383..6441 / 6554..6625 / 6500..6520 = -0.04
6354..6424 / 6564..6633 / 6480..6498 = -0.03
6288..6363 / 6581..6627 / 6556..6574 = 0.13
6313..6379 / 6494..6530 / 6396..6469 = 0.01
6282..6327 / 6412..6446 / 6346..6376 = -0.01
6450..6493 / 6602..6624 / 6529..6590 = 0.05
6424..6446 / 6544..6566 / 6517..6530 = -0.12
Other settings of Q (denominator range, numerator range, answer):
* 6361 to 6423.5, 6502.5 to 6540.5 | 1.01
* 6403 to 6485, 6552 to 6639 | 0.95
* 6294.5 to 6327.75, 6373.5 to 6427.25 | 1.02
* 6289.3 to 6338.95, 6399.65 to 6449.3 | 0.99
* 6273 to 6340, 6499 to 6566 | 0.95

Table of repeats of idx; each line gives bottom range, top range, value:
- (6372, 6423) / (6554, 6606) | 0.91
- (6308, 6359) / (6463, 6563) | 0.98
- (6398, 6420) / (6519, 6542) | 1.03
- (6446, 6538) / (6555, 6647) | 0.94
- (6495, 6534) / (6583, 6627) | 0.95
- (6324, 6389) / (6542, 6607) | 0.92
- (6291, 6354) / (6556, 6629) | 0.93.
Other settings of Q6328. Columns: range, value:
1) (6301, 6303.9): 23.8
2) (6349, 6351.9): 24.9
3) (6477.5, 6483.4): 24.7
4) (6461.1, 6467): 24.5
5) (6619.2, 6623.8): 23.8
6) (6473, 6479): 23.1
